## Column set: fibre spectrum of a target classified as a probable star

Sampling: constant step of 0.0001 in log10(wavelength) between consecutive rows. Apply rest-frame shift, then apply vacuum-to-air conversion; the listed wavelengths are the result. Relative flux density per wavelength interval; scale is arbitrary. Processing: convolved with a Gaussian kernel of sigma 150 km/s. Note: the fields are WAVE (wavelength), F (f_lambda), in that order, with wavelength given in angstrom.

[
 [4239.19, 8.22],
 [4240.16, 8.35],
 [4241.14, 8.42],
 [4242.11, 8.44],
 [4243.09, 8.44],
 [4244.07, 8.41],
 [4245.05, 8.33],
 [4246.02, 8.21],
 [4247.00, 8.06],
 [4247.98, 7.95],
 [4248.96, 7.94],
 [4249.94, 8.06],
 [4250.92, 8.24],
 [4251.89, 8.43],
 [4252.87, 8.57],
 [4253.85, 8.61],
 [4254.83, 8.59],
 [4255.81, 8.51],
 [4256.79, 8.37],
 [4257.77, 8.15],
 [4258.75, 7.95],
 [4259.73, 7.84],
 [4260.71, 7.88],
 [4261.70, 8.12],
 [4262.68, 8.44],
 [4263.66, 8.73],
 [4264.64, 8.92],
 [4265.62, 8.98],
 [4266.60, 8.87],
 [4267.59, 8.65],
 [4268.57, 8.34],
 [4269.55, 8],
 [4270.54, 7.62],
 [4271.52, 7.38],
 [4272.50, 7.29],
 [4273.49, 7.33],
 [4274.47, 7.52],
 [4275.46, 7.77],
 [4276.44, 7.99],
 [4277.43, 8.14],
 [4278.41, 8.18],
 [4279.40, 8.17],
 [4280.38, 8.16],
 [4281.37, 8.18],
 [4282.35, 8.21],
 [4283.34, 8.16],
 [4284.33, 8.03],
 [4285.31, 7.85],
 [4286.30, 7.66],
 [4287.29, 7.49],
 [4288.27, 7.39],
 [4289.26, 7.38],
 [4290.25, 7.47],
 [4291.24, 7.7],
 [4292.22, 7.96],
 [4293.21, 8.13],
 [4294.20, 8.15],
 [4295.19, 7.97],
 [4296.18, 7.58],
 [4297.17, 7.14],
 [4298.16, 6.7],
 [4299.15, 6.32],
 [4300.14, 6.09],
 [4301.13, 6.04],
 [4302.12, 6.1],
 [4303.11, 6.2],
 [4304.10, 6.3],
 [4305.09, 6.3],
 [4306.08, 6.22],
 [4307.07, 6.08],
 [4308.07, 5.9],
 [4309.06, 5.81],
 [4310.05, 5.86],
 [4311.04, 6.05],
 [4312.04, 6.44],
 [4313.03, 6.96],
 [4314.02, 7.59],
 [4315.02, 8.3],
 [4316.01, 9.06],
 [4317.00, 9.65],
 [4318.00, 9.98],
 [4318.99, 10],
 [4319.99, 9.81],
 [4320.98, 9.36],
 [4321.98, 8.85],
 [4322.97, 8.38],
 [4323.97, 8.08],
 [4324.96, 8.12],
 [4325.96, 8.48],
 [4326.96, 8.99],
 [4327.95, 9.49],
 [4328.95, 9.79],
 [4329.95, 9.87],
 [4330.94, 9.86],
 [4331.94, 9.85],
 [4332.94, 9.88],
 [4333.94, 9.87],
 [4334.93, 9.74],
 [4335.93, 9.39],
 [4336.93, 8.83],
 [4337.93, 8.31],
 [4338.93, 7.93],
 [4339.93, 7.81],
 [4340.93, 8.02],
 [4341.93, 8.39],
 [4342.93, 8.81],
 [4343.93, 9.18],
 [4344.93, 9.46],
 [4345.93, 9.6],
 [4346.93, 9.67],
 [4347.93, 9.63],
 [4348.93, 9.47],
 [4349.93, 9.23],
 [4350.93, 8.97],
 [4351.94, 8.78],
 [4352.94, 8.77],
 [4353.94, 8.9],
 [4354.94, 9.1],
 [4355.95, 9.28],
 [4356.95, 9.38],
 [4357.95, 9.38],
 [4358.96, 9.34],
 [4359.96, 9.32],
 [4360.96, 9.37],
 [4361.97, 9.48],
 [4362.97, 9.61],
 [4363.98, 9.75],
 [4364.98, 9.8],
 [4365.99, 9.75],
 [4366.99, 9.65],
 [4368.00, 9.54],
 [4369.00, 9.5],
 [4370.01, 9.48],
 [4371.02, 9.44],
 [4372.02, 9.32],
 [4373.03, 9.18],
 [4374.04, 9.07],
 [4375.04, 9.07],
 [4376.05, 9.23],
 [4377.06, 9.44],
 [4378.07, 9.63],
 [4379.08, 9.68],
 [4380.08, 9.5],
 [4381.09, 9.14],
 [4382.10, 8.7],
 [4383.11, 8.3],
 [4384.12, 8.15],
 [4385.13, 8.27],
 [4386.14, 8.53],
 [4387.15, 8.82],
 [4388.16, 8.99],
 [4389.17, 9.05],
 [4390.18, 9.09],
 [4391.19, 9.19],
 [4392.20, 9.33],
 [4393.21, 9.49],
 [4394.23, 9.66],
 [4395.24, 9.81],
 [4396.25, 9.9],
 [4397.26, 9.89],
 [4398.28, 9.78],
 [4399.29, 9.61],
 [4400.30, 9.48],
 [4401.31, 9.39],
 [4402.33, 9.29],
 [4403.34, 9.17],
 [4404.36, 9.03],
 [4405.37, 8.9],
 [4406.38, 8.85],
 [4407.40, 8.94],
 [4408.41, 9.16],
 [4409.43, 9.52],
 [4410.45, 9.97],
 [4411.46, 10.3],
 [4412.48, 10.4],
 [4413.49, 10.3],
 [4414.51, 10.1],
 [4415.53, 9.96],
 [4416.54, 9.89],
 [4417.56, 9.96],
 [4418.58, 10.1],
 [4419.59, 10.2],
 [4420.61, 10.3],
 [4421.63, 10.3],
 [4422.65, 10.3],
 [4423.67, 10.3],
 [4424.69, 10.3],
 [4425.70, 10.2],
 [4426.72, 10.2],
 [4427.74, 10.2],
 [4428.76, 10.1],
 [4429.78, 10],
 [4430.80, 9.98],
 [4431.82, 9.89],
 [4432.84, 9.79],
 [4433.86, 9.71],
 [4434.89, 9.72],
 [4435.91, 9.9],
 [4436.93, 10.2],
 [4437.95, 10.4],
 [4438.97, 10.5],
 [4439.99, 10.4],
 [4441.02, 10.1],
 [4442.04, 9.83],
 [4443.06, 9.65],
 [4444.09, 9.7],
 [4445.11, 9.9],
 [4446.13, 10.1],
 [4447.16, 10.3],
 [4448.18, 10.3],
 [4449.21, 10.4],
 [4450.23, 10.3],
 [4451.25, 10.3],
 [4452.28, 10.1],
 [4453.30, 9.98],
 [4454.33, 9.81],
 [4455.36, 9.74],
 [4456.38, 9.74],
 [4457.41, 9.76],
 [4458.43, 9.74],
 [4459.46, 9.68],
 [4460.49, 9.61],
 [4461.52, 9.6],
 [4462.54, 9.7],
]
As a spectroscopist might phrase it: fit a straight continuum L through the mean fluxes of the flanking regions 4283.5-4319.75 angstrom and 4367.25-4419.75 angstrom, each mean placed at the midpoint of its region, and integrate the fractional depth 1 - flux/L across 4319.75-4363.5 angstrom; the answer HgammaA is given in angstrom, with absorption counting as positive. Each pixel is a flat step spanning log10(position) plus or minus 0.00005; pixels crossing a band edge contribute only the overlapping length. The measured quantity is -4.9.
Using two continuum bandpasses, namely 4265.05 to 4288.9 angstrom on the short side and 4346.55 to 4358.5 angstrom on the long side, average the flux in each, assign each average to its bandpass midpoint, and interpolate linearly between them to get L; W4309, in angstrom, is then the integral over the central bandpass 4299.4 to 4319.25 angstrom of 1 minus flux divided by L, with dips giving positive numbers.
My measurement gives 3.5 angstrom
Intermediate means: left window 7.97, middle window 7.01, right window 9.21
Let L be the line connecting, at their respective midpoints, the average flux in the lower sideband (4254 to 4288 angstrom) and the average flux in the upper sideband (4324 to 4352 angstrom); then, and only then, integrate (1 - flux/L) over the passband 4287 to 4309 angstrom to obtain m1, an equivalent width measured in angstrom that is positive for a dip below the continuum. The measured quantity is 4.1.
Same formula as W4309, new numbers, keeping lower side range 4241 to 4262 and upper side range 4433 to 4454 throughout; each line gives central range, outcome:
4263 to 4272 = 0.0 angstrom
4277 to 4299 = 2.1 angstrom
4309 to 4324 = 1.1 angstrom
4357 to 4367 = -0.2 angstrom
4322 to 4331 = 0.0 angstrom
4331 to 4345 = 0.1 angstrom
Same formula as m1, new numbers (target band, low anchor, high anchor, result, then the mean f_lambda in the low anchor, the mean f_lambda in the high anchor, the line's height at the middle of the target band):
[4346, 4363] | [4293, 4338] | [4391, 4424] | -1.1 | 8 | 9.72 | 8.73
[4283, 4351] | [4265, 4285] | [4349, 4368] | 4.6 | 8.05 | 9.33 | 8.7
